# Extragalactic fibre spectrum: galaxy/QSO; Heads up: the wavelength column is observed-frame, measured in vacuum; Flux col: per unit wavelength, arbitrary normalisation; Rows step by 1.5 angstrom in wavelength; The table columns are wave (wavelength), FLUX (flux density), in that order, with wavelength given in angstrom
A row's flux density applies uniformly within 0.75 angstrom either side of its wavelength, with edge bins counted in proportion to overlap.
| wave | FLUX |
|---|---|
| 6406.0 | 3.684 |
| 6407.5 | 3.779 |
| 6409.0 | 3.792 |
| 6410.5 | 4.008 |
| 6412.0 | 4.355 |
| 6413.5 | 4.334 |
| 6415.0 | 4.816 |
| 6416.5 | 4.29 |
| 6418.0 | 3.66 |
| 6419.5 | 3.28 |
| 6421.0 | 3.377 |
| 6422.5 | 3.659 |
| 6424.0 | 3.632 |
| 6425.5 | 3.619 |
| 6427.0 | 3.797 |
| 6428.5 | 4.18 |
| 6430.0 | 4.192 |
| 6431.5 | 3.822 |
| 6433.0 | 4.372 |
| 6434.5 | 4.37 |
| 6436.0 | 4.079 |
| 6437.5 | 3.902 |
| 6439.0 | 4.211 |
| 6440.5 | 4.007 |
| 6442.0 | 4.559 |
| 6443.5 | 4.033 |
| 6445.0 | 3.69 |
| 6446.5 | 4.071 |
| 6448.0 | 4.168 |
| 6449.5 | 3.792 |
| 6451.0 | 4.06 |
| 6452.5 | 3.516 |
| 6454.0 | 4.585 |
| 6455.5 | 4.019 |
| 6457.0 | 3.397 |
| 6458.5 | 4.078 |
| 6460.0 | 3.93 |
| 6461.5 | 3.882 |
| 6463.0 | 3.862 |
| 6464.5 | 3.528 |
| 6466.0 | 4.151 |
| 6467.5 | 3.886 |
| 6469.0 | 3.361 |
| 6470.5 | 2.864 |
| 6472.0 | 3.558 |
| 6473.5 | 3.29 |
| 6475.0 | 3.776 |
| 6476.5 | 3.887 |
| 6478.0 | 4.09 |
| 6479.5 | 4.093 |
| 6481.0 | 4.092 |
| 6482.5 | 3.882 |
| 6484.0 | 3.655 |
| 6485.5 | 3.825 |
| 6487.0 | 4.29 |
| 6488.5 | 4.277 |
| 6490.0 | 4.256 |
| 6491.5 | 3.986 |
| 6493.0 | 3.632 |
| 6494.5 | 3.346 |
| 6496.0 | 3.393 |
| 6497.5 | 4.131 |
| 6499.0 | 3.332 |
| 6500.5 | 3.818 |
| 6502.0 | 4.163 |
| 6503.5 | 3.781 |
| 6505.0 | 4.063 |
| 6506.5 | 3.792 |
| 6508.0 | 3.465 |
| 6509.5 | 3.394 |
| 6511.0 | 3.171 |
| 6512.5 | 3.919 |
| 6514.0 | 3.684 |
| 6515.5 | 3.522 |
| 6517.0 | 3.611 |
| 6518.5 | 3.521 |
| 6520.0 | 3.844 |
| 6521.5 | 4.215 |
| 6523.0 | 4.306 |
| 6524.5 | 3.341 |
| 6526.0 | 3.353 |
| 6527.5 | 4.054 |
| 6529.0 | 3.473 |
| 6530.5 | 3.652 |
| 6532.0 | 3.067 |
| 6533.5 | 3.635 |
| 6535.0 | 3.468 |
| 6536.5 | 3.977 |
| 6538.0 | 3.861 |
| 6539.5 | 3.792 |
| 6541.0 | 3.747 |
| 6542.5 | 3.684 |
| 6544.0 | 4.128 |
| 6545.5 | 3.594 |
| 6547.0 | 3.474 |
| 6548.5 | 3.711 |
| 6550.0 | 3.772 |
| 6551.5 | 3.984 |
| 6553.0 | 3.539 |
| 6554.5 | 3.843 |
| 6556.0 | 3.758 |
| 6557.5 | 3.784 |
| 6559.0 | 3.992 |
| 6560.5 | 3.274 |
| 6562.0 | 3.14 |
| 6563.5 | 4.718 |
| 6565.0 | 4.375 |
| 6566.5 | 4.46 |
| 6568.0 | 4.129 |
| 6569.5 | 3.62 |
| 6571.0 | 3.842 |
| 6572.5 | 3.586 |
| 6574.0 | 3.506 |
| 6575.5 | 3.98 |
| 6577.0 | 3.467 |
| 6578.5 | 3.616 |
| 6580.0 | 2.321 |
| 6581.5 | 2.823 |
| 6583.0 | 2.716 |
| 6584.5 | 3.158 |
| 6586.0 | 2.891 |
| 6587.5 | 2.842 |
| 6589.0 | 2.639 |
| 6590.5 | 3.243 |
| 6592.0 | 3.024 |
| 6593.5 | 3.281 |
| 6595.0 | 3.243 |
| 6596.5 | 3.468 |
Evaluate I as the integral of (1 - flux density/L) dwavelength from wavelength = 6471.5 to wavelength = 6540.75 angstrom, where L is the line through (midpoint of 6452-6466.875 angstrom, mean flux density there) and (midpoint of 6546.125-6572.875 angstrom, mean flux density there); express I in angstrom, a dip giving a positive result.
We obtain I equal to 2.1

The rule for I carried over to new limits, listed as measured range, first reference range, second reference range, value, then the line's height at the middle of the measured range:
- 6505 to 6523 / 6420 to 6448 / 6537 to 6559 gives 0.65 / 3.83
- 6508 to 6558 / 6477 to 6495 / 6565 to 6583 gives 0.83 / 3.75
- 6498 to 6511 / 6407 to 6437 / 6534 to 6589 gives 0.20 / 3.76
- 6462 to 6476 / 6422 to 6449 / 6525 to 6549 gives 1.10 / 3.9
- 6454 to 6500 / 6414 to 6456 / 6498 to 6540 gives 0.44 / 3.84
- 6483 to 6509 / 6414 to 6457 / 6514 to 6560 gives -0.03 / 3.83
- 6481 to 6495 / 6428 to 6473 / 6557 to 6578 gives -0.07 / 3.9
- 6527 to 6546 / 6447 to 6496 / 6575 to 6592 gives -1.80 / 3.38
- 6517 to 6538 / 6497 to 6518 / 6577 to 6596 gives -0.99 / 3.52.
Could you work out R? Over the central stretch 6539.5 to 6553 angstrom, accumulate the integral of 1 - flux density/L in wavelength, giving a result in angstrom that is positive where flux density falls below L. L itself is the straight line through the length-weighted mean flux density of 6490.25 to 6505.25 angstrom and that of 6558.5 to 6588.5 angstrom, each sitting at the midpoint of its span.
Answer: -0.5 angstrom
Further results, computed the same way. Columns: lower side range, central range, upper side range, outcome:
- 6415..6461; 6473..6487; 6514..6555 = -0.1 angstrom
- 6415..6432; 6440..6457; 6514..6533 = -1.1 angstrom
